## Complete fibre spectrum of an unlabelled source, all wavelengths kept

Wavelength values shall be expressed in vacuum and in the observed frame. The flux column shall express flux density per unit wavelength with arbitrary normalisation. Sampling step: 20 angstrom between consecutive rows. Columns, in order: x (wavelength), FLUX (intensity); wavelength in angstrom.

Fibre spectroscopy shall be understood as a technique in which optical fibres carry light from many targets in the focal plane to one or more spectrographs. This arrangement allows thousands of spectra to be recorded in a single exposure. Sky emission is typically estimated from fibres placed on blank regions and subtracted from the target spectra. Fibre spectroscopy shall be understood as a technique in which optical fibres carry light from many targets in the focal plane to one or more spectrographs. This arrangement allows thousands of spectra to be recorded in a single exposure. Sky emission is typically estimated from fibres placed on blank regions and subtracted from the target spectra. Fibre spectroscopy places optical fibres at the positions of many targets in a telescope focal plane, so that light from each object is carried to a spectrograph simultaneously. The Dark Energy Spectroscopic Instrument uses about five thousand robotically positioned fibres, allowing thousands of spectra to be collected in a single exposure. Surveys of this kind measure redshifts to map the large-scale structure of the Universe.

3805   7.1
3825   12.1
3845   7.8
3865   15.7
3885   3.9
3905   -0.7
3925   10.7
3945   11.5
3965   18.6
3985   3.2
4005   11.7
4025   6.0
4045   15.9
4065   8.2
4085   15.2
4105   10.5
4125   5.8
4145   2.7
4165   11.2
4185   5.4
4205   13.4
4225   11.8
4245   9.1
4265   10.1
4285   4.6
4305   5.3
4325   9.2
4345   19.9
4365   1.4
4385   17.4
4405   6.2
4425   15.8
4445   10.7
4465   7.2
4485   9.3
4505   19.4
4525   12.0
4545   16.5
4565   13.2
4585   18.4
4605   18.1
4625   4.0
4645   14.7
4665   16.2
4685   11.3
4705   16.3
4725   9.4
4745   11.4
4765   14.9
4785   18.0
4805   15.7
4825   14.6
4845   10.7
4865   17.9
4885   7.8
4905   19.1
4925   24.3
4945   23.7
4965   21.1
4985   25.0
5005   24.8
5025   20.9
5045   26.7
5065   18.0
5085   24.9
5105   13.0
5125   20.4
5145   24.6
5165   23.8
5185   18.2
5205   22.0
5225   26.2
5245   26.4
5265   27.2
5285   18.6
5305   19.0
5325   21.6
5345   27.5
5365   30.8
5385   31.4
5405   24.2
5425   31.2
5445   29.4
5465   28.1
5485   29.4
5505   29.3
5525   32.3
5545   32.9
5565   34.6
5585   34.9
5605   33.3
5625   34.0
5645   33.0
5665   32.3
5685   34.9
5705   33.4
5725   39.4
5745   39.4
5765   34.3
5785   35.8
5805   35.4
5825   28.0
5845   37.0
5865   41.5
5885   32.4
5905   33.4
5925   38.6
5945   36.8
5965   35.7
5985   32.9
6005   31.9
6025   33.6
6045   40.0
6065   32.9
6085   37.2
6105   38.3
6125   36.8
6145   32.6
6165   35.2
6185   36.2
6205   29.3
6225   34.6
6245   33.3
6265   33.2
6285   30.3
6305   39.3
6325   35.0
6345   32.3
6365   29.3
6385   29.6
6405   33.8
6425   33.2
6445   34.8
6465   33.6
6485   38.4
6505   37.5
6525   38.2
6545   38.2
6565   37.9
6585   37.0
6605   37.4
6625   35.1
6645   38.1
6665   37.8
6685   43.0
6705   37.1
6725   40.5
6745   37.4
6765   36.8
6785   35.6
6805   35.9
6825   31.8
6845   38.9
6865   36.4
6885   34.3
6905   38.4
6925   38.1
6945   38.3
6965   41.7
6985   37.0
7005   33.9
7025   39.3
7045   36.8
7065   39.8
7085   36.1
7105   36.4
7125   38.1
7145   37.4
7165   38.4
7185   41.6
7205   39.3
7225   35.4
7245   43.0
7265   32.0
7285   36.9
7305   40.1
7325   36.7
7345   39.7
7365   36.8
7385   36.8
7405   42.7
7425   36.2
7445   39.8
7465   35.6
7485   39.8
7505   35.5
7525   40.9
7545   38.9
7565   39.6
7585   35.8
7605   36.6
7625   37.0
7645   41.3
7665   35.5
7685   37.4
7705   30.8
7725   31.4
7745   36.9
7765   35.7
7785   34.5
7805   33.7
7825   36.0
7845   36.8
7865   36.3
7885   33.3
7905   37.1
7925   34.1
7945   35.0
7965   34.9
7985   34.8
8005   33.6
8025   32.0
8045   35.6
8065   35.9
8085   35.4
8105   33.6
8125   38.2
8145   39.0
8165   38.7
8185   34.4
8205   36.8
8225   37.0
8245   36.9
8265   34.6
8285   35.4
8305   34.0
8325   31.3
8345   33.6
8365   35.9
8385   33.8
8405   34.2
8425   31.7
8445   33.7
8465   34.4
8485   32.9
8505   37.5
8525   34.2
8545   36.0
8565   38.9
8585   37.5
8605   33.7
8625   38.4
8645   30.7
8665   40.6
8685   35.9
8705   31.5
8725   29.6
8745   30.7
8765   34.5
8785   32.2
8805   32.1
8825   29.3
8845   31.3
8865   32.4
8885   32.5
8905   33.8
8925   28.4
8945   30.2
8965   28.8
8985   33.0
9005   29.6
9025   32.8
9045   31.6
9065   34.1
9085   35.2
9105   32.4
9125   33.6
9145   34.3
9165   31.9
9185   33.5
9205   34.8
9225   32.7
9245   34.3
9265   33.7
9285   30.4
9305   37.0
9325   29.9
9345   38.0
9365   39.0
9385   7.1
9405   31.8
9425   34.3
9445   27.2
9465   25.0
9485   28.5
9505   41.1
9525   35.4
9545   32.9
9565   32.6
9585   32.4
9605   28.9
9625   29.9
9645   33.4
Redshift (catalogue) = 0.232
